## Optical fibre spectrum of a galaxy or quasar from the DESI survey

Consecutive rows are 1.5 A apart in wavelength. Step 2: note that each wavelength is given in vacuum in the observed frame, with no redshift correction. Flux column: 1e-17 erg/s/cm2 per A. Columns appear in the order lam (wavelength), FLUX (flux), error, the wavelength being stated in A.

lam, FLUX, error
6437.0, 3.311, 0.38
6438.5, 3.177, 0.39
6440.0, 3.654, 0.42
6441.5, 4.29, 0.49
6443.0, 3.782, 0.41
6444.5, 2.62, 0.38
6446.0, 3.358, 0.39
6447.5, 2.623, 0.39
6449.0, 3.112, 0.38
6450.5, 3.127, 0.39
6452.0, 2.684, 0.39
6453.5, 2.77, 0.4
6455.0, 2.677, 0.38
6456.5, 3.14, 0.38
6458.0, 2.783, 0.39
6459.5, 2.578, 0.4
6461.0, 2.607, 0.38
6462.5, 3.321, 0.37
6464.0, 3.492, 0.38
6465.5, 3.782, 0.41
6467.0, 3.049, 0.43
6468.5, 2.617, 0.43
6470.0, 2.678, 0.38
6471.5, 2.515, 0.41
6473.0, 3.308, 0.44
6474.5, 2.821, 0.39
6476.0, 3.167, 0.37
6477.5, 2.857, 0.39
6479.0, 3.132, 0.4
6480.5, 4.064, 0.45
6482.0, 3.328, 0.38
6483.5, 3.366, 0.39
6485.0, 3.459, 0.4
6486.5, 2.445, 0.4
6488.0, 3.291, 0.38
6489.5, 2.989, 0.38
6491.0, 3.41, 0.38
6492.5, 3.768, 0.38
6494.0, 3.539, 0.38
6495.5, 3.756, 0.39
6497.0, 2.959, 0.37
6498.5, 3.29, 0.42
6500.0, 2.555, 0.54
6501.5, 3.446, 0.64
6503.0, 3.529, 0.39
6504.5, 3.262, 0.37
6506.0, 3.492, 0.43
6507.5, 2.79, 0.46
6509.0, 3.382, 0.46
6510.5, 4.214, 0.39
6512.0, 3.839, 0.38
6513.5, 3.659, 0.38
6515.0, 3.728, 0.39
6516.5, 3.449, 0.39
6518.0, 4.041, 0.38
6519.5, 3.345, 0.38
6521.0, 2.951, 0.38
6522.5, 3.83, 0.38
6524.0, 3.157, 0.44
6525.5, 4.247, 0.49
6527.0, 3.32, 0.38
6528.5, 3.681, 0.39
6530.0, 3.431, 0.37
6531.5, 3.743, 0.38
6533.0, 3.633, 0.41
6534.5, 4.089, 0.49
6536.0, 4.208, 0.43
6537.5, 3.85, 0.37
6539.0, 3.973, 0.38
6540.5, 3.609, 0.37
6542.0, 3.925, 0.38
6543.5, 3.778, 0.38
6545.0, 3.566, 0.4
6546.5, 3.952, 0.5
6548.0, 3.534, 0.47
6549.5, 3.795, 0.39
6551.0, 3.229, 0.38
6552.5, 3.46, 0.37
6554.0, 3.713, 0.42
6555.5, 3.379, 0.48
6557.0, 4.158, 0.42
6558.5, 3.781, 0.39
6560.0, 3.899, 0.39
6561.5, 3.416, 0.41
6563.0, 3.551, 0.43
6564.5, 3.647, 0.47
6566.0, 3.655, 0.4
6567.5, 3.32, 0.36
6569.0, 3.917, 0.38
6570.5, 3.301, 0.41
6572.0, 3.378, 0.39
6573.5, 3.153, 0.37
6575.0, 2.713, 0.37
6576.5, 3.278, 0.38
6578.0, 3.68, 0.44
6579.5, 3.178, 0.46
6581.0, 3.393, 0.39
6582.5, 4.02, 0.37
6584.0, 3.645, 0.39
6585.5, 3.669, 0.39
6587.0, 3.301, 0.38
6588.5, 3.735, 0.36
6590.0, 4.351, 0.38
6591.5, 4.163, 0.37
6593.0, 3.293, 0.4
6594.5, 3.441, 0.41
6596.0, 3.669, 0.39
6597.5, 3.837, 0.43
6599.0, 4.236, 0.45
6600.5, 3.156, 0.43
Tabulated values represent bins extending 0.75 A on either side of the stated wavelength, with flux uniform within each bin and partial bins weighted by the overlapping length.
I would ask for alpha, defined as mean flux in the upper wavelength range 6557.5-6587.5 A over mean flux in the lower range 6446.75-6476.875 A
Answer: 1.2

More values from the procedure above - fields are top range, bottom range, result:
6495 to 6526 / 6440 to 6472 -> 1.14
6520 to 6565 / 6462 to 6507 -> 1.14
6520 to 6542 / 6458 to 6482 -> 1.21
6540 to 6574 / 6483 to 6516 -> 1.07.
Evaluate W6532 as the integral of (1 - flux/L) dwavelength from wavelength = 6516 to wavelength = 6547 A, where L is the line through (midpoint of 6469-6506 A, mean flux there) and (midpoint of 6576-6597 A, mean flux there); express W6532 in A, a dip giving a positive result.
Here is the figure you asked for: -2.8 A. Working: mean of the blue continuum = 3.21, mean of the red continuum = 3.64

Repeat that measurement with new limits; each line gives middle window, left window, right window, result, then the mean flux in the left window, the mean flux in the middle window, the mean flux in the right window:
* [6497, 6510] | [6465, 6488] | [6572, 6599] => -0.01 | 3.1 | 3.22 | 3.57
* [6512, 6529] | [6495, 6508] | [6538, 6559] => -0.86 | 3.23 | 3.59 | 3.7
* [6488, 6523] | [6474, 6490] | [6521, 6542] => 0.04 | 3.18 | 3.44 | 3.73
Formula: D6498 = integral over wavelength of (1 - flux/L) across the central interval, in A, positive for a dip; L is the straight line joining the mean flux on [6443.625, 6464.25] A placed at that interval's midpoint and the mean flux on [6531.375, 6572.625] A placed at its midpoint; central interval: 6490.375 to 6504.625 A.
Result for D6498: -0.4 A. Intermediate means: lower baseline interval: 2.91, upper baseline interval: 3.7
